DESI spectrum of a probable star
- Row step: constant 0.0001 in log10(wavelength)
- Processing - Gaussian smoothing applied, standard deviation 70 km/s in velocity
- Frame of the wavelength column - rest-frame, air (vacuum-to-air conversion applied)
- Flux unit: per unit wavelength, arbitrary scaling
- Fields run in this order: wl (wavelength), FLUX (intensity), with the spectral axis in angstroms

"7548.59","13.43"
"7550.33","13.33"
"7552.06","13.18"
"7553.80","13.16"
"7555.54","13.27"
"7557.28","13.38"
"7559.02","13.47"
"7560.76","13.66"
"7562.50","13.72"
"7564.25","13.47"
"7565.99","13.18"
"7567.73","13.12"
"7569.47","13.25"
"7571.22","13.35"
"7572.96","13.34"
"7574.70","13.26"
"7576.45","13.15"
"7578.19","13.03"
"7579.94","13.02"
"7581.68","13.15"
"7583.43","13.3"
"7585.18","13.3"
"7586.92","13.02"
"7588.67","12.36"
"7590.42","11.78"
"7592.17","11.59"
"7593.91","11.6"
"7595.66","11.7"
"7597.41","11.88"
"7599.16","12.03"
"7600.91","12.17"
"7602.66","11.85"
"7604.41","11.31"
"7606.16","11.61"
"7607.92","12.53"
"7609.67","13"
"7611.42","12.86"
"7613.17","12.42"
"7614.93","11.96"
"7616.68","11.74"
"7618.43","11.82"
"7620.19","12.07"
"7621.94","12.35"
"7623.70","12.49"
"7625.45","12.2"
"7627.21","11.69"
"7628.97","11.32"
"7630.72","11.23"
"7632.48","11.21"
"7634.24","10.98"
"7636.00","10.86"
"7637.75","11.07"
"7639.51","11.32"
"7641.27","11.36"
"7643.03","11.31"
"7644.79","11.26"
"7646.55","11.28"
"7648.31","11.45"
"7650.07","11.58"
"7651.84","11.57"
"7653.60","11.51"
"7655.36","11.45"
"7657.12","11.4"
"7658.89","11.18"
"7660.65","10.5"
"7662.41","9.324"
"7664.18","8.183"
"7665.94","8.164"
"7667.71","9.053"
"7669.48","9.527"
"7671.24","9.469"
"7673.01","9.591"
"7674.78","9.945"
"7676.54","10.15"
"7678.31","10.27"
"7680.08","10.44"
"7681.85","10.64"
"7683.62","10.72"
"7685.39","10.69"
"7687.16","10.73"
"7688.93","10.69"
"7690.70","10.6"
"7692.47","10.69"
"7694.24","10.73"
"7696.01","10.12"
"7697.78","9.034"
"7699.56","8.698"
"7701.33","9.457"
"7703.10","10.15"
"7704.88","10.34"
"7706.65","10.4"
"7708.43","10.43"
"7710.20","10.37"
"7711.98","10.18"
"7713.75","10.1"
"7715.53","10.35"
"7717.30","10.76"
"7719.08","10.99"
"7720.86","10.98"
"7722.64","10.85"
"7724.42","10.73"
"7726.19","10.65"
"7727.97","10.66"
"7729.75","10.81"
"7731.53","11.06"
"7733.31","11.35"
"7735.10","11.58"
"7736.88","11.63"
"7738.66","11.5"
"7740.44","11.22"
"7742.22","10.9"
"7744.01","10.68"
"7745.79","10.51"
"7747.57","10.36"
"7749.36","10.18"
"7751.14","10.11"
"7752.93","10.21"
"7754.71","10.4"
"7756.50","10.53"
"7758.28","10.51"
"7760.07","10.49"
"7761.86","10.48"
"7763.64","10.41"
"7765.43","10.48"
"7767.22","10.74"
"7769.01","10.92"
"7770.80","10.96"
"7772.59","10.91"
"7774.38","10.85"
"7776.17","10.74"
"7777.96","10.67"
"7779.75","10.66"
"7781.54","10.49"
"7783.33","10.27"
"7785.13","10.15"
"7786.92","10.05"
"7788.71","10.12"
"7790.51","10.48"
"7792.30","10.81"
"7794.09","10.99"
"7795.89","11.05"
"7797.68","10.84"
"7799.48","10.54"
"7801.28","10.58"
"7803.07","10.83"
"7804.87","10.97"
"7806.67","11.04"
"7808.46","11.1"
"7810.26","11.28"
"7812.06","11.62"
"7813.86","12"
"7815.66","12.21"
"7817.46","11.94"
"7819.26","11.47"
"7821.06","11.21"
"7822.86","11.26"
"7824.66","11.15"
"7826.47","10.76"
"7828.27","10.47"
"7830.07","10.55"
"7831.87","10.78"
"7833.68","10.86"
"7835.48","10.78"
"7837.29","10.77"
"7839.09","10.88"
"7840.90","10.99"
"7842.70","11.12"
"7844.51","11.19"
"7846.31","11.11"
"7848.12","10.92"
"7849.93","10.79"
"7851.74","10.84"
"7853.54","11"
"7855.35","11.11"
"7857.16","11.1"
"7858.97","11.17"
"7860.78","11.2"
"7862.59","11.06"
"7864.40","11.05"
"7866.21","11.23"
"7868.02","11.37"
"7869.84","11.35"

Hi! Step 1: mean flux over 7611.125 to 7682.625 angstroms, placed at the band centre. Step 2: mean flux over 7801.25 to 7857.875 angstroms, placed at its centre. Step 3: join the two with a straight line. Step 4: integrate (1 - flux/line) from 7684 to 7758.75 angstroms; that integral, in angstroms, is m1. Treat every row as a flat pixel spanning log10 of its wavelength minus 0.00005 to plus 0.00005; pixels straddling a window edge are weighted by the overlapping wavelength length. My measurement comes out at 3.2 angstroms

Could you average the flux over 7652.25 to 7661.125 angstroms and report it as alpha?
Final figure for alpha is 11.3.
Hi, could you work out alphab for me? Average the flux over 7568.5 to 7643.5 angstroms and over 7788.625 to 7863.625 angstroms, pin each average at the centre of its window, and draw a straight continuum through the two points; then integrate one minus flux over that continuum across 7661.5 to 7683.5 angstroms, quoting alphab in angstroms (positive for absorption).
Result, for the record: 4.12 angstroms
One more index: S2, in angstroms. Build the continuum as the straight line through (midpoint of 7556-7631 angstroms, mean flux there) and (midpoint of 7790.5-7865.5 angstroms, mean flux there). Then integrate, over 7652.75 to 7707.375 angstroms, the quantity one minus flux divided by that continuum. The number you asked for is 8.5 angstroms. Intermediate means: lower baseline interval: 12.5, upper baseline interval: 11.1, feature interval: 10.1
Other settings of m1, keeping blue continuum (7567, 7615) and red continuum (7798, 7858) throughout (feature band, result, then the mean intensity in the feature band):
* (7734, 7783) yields 3.4 angstroms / 10.7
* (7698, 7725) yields 3.4 angstroms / 10.3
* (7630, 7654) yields 1.8 angstroms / 11.3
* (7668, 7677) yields 1.8 angstroms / 9.68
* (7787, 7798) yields 0.6 angstroms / 10.7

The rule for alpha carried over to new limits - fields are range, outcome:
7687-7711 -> 10.2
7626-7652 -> 11.3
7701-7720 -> 10.3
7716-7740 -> 11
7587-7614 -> 12.1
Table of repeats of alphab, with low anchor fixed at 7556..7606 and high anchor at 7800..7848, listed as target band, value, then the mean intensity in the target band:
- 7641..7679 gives 5.61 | 10.4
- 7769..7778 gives 0.47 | 10.8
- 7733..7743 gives 0.27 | 11.4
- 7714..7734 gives 1.66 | 10.8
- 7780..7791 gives 1.05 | 10.3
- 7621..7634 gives 0.72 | 11.7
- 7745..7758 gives 1.41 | 10.3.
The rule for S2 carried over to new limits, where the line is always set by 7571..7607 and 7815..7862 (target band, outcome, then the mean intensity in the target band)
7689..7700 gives 1.7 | 10.1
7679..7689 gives 1.1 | 10.6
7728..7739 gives 0.4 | 11.3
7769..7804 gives 2.2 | 10.6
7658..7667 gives 1.9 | 9.46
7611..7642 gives 1.4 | 11.7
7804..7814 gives -0.1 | 11.3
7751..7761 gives 1.0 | 10.4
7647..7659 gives 0.6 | 11.5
